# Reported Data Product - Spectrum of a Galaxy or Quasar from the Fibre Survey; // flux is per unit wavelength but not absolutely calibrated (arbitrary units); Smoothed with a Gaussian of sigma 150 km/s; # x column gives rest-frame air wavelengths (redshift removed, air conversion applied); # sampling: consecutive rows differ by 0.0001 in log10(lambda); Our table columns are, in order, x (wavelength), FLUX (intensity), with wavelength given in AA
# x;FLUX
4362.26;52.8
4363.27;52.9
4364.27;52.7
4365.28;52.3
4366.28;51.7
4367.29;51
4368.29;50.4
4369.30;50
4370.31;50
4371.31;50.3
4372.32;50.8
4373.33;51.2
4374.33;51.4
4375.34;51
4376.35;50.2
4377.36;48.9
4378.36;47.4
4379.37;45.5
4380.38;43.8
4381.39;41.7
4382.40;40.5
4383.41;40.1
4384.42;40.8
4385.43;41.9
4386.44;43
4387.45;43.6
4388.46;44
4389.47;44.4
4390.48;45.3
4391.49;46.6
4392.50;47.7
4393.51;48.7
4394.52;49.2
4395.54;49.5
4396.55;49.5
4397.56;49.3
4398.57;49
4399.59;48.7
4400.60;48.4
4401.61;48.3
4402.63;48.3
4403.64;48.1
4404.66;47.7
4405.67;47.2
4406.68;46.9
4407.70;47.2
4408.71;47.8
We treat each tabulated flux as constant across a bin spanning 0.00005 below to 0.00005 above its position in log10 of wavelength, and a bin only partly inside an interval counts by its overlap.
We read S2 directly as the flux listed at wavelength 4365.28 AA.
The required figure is 52.3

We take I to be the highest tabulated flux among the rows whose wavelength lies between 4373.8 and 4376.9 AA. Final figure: 51.4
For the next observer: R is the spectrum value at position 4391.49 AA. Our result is 46.6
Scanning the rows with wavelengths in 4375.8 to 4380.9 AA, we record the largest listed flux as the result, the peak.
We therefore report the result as 50.2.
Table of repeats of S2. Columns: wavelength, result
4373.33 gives 51.2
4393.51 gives 48.7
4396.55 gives 49.5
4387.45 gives 43.6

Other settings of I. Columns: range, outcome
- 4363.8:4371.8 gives 52.7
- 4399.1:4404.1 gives 48.7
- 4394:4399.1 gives 49.5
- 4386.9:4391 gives 45.3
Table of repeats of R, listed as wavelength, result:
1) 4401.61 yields 48.3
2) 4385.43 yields 41.9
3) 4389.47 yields 44.4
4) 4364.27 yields 52.7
